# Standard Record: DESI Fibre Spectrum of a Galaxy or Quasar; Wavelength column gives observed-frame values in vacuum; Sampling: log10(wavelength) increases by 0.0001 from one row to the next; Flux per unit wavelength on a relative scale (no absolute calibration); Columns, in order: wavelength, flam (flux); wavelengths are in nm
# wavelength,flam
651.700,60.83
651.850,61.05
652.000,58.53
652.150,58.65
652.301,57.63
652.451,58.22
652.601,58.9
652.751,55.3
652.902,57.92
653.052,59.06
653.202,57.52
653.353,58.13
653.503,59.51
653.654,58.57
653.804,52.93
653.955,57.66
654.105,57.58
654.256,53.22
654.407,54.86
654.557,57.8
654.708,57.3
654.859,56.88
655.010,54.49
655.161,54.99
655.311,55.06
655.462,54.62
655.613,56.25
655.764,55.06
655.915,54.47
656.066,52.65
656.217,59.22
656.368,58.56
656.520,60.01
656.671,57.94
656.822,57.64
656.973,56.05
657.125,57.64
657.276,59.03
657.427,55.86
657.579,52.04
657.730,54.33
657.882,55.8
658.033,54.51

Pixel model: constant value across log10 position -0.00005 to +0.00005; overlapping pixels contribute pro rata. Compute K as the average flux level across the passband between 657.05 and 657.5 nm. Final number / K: 57.6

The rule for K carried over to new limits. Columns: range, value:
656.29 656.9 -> 58.5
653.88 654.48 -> 55.8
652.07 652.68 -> 58.3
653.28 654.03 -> 57.4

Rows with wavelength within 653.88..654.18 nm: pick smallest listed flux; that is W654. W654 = 57.58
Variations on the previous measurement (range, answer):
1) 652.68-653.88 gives 52.93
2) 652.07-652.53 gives 57.63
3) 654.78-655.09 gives 54.49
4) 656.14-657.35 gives 56.05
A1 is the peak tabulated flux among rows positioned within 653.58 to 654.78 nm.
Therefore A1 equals 58.57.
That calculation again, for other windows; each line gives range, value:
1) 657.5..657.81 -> 54.33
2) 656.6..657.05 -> 57.94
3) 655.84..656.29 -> 59.22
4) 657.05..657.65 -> 59.03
